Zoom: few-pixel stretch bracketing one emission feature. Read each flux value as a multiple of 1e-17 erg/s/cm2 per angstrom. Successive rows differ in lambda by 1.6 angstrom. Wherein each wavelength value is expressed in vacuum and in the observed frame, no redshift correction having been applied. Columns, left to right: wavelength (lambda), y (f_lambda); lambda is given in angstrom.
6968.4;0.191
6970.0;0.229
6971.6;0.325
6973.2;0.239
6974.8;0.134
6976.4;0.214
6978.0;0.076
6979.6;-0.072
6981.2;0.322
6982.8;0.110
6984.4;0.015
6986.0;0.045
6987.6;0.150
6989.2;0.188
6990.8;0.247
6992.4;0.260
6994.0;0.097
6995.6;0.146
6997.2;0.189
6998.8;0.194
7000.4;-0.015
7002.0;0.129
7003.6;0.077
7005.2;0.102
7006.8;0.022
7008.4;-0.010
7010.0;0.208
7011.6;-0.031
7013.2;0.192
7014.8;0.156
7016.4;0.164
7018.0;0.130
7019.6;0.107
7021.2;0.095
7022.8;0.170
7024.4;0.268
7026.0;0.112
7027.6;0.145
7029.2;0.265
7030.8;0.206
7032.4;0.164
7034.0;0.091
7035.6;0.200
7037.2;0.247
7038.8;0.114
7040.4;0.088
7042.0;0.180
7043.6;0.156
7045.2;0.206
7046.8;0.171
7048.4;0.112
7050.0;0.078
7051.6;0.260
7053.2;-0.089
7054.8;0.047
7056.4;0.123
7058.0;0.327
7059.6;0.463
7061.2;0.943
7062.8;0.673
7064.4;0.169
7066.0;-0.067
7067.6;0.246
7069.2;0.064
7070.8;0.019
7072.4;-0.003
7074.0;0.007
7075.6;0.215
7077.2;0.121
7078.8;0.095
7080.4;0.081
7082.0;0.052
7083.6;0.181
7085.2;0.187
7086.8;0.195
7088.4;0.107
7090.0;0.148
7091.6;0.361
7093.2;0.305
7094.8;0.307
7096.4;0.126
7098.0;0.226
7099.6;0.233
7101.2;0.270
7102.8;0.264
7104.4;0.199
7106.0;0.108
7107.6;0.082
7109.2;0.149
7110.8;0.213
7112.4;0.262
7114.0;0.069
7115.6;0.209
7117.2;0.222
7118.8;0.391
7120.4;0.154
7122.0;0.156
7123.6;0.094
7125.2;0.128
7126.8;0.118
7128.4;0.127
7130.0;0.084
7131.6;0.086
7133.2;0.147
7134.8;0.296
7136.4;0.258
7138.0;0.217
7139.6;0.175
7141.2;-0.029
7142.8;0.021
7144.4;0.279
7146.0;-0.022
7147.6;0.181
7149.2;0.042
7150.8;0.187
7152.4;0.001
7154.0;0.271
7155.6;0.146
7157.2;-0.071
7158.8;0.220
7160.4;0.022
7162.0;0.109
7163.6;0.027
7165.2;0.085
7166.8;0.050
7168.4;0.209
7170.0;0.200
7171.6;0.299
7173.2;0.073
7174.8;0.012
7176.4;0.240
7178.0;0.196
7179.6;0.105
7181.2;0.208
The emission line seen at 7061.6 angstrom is H-gamma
